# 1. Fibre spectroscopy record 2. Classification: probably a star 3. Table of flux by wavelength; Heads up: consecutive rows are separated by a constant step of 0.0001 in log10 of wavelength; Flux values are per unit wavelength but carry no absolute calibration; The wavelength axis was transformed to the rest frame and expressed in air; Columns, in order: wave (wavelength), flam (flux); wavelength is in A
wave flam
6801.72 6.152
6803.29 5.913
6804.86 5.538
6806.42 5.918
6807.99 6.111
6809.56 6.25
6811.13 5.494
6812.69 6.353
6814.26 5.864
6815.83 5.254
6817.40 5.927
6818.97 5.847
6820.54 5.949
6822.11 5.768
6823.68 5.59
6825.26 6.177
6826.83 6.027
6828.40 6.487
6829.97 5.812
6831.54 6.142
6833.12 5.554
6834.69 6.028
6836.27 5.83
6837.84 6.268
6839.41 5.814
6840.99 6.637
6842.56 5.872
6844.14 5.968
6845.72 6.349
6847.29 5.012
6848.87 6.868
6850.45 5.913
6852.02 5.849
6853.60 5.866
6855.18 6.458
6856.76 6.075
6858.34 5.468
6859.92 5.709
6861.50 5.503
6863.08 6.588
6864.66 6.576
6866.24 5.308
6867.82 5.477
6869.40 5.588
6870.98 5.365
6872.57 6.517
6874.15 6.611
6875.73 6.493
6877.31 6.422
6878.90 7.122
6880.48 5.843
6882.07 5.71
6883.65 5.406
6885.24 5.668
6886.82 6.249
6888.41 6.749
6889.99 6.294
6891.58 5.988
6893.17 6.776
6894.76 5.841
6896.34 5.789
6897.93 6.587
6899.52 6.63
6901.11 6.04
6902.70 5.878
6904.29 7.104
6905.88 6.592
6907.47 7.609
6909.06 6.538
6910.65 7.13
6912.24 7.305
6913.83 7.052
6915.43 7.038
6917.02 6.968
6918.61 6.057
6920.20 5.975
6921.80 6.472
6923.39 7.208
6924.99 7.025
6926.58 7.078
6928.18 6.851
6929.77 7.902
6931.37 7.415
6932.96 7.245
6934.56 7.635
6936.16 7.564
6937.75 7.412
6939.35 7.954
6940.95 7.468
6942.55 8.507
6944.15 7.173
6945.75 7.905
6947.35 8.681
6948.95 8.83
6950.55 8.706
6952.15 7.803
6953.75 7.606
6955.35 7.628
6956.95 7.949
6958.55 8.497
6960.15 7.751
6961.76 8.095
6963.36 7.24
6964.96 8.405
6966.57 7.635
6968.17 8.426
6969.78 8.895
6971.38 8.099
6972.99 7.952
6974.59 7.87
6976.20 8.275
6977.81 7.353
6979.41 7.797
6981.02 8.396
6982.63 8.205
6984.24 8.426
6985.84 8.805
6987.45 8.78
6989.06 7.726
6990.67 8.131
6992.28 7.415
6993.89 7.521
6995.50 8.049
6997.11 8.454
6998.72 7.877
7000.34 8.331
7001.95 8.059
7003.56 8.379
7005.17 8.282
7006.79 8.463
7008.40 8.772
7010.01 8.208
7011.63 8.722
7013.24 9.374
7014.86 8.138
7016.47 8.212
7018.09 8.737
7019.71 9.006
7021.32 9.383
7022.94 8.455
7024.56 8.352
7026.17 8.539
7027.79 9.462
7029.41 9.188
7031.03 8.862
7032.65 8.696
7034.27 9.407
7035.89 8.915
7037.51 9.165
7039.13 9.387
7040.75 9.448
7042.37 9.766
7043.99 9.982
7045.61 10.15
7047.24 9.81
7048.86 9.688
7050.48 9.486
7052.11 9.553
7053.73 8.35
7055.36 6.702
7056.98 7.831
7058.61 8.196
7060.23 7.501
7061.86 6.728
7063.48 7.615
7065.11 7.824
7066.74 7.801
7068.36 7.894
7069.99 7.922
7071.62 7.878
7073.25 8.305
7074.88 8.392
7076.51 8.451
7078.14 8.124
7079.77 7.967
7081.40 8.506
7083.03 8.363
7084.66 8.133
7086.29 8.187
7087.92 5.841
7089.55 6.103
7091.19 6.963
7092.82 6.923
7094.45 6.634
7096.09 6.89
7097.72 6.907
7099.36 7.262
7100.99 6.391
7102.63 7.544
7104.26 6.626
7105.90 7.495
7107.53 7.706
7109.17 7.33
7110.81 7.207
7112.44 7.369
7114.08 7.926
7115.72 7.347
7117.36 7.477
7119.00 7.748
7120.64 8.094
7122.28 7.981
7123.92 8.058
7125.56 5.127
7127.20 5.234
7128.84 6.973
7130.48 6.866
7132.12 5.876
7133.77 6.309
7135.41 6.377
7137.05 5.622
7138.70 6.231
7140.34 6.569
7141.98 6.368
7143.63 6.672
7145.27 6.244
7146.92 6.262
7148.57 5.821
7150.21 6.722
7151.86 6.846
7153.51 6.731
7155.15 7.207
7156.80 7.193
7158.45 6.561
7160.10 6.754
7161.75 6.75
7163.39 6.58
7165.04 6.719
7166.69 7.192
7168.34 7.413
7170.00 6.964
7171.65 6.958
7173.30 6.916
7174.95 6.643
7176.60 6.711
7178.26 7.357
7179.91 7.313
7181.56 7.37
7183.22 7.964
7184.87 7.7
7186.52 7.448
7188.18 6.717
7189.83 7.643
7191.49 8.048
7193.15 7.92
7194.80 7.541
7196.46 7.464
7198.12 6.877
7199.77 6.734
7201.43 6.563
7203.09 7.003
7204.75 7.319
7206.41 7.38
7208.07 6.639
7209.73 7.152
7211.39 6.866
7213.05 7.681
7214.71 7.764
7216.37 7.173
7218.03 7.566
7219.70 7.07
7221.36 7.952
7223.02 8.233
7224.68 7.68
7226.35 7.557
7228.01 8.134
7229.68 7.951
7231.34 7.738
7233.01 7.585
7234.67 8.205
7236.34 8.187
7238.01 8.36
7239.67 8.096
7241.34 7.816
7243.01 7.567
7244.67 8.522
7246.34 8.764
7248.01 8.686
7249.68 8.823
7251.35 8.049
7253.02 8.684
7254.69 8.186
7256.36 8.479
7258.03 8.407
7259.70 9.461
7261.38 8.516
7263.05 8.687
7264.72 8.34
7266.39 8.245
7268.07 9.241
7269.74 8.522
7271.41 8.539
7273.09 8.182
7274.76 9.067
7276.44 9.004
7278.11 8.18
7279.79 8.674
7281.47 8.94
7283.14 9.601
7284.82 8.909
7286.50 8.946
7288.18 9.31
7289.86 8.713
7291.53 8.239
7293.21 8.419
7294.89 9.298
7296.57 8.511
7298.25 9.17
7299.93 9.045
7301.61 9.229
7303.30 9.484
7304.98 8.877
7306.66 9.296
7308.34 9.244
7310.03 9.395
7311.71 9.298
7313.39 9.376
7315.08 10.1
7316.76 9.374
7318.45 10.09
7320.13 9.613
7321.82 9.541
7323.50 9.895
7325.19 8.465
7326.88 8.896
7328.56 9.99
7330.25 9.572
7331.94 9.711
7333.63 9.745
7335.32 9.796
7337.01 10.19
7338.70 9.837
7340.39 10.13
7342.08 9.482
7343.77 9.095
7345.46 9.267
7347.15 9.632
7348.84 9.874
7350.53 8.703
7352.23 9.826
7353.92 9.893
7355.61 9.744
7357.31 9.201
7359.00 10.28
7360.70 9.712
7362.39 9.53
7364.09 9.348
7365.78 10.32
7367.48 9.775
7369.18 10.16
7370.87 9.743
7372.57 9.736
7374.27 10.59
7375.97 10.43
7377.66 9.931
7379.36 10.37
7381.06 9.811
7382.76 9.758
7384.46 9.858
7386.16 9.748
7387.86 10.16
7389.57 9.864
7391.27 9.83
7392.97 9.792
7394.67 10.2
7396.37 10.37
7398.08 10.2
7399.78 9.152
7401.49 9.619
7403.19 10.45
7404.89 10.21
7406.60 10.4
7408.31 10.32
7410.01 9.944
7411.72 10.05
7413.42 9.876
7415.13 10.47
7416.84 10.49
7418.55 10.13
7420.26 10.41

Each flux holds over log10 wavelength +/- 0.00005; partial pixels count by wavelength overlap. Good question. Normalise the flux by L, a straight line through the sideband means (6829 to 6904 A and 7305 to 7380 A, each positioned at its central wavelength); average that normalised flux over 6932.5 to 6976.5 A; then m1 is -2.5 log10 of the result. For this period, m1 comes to -0.18 mag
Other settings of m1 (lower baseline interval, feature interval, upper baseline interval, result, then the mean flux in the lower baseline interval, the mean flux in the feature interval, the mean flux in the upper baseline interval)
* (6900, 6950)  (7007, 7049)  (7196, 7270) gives -0.21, 7.22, 9.05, 7.91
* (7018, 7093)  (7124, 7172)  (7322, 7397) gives 0.33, 8.43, 6.54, 9.78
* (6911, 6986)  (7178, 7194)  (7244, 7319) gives 0.13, 7.7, 7.56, 8.89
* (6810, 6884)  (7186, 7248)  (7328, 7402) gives 0.15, 5.98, 7.61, 9.82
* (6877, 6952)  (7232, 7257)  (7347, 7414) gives 0.10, 6.94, 8.26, 9.91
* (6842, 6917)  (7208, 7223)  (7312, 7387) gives 0.18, 6.24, 7.4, 9.73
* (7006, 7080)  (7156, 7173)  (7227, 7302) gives 0.24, 8.63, 6.91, 8.56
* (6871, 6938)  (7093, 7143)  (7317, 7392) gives 0.17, 6.64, 6.92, 9.75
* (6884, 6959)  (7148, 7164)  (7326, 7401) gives 0.26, 7.1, 6.74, 9.8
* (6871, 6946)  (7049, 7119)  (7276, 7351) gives 0.03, 6.76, 7.63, 9.3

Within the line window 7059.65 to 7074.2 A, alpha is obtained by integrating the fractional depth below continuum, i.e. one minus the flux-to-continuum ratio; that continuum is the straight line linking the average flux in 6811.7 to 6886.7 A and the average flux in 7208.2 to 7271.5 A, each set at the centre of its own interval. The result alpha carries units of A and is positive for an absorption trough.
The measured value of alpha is -1.2 A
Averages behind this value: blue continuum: 5.98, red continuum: 8.1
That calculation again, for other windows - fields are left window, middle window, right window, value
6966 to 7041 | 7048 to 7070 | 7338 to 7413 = 1.49 A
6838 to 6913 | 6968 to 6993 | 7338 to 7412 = -4.26 A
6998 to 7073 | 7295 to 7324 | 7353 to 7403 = 0.82 A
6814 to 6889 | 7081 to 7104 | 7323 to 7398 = 1.87 A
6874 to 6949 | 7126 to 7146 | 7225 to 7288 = 4.16 A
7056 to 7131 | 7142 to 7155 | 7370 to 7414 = 2.31 A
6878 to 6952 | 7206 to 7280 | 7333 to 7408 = 7.56 A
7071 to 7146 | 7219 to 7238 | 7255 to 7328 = 1.10 A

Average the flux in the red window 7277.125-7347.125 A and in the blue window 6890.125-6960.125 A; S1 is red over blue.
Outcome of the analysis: 1.29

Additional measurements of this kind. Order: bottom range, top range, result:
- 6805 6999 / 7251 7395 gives 1.37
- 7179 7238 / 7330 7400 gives 1.31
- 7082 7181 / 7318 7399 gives 1.42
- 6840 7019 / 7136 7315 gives 1.09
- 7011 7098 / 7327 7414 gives 1.18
